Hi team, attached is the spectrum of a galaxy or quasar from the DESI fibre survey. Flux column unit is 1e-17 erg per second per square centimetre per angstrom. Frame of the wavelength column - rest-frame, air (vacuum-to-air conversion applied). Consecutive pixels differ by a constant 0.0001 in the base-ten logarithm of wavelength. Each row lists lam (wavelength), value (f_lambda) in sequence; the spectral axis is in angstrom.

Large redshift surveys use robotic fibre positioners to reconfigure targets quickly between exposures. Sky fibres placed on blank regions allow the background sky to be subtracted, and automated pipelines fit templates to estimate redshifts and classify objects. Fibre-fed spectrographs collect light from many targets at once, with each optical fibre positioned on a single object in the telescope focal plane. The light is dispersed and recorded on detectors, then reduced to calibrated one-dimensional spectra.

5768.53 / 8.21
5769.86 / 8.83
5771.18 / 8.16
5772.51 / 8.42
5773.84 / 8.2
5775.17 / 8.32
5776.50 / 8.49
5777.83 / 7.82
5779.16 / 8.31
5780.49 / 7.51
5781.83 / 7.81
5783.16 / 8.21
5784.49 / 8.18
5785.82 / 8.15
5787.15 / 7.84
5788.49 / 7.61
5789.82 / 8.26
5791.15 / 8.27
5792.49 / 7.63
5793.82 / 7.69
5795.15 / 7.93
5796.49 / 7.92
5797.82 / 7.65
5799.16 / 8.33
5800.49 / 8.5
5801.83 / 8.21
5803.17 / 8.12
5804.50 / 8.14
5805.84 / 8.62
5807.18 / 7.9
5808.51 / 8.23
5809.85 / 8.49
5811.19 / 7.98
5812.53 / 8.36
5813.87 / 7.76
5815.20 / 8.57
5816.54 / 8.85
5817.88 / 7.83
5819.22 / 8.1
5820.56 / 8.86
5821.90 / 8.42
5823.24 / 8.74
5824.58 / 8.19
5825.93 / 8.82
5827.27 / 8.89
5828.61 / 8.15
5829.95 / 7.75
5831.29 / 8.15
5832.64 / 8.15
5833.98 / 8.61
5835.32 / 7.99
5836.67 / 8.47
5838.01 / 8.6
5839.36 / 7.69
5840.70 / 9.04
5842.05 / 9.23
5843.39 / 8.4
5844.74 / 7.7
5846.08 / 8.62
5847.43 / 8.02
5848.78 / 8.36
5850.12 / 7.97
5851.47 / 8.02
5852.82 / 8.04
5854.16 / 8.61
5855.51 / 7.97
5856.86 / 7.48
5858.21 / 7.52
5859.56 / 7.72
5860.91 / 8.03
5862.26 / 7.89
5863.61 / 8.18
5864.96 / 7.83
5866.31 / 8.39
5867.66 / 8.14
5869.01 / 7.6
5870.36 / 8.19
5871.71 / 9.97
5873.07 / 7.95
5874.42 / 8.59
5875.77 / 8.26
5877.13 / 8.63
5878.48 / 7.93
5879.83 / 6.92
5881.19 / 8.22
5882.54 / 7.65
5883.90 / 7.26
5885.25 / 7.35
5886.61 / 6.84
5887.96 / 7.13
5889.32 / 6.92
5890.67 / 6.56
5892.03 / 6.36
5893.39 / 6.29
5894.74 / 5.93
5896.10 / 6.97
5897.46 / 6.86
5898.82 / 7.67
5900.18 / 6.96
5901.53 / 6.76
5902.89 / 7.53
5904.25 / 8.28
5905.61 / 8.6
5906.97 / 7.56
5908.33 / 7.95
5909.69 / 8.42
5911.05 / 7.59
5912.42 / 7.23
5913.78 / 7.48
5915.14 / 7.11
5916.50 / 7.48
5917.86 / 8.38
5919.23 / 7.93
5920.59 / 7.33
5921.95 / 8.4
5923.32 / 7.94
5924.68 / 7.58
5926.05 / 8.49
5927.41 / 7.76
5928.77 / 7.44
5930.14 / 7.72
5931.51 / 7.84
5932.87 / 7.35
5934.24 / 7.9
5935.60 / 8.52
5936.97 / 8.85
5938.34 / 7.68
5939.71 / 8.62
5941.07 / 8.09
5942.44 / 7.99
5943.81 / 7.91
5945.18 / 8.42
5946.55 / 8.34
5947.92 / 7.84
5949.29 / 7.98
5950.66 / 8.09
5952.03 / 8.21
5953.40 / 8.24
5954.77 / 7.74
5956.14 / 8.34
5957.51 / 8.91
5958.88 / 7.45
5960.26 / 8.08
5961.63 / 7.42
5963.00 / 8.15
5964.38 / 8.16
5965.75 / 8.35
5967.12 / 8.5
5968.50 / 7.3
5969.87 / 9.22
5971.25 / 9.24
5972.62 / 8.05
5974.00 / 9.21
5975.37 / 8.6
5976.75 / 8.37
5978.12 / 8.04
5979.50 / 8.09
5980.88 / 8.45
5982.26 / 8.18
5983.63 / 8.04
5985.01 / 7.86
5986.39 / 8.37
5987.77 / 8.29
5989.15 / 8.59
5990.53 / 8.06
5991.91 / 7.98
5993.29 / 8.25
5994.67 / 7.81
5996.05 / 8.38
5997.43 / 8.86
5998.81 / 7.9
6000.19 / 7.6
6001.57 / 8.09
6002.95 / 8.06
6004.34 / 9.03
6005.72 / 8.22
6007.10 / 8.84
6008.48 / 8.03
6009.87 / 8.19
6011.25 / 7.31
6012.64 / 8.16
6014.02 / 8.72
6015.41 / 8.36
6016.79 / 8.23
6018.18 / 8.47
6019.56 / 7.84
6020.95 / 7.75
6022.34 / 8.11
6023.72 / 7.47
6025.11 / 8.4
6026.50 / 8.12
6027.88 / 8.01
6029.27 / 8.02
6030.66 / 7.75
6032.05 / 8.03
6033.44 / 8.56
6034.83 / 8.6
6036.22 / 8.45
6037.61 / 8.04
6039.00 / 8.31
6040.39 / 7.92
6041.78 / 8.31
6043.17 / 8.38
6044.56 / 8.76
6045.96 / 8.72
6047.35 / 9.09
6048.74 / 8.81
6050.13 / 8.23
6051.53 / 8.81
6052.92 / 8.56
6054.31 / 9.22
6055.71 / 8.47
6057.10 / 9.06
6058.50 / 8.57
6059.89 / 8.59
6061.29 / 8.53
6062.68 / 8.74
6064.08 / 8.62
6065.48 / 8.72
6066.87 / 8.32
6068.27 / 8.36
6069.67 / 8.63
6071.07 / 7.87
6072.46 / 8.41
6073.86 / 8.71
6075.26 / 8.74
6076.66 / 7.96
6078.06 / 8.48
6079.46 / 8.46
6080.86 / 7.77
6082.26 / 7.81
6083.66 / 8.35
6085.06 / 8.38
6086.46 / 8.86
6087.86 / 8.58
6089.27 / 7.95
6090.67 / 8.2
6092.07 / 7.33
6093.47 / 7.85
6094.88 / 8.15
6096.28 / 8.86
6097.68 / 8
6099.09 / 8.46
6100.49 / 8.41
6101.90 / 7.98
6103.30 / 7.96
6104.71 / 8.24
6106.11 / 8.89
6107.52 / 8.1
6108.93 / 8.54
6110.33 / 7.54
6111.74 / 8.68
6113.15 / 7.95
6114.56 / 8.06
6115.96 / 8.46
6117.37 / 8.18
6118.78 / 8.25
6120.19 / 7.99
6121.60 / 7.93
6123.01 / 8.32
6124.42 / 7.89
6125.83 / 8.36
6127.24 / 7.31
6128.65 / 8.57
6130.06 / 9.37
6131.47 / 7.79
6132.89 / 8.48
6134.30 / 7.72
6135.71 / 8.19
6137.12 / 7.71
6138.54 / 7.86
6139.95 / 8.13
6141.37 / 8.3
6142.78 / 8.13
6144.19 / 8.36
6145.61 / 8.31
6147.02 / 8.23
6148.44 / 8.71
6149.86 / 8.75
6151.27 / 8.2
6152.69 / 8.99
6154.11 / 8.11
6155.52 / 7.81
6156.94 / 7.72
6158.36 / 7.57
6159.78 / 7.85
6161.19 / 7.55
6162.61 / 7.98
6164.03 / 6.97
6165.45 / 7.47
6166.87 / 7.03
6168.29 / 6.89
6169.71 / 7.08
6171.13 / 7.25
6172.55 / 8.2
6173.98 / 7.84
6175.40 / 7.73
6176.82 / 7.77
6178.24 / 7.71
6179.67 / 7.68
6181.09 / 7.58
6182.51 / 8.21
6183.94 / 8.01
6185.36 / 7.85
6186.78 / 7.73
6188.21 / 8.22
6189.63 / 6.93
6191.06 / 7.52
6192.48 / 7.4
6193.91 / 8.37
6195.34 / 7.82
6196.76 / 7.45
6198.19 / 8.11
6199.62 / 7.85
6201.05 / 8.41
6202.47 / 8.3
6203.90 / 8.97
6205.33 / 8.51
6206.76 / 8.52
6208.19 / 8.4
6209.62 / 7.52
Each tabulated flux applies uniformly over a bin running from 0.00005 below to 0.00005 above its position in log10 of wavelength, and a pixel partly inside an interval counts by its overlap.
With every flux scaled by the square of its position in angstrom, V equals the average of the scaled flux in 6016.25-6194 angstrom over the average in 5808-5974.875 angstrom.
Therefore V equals 1.1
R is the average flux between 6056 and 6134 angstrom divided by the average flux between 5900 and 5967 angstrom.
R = 1.05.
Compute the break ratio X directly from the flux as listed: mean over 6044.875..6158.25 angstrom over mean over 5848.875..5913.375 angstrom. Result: 1.08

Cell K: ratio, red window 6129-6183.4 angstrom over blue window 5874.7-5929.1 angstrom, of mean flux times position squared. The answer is 1.15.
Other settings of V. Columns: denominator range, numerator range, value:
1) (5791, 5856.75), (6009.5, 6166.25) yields 1.09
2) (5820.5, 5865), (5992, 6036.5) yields 1.05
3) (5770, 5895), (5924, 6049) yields 1.07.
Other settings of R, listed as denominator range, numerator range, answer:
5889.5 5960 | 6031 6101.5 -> 1.09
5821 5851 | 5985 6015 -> 0.98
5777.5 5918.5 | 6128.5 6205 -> 1.00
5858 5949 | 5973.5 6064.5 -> 1.07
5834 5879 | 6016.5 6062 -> 1.02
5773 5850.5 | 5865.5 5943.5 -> 0.94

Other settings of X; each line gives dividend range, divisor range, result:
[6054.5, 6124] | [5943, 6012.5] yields 1.01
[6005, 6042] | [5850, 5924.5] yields 1.06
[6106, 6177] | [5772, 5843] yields 0.97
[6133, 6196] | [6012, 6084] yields 0.94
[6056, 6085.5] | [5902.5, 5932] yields 1.08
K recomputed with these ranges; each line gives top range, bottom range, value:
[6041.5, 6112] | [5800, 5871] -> 1.11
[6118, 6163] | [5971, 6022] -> 1.03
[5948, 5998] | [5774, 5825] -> 1.07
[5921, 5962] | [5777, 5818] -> 1.04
